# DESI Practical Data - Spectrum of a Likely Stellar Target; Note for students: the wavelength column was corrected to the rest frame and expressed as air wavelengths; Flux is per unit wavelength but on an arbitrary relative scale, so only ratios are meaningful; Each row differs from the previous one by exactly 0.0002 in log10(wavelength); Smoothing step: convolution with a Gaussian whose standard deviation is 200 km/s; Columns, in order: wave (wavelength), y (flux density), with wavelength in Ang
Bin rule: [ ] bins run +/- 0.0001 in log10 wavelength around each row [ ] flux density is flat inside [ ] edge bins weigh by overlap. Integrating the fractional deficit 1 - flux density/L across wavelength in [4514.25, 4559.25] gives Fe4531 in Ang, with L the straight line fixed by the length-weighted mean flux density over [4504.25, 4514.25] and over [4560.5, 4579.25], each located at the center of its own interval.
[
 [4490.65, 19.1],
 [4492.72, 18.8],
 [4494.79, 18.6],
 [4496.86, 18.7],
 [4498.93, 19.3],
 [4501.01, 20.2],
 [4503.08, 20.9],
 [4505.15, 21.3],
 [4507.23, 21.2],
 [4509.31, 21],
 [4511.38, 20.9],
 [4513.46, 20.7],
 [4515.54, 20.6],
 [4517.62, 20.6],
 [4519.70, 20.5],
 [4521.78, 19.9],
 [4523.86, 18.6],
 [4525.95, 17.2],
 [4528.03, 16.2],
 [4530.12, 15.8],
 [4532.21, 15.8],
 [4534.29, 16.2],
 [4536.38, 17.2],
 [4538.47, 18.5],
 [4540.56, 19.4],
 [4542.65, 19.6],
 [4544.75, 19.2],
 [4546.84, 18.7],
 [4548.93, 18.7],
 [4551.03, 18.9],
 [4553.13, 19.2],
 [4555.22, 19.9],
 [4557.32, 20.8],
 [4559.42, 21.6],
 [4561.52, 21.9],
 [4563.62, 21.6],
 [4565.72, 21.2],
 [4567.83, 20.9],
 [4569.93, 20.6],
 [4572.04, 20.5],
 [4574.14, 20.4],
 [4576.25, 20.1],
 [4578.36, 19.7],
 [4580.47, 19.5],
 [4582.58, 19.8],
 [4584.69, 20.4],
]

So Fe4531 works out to 4.7 Ang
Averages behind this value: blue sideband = 21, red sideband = 20.8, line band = 18.7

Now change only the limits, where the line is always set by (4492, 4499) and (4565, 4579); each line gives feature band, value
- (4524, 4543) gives 2.3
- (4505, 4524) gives -1.4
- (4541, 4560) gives 0.4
